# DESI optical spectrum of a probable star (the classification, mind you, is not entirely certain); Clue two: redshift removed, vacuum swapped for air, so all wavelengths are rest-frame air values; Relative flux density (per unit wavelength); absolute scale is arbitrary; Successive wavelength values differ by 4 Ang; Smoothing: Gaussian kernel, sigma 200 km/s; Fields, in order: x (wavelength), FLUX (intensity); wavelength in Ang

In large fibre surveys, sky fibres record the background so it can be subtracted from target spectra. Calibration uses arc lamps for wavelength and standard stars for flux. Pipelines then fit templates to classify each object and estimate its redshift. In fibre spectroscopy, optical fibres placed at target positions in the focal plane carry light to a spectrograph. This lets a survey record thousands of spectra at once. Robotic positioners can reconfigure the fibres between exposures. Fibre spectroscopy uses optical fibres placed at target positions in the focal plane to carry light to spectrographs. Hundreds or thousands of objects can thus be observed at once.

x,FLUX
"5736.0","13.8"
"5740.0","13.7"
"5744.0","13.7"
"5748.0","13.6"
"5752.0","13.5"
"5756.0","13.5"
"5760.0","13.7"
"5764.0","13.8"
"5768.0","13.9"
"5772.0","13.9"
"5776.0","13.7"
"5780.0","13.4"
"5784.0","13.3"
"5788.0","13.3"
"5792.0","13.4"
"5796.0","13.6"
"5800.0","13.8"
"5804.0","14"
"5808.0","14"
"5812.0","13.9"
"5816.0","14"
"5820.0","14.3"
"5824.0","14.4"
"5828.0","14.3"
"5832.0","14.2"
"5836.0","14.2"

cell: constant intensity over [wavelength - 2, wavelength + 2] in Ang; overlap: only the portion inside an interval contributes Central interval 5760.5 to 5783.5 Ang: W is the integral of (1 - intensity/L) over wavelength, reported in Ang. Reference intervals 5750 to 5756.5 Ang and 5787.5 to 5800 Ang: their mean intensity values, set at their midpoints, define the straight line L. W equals -0.3 Ang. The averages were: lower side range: 13.5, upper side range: 13.5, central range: 13.7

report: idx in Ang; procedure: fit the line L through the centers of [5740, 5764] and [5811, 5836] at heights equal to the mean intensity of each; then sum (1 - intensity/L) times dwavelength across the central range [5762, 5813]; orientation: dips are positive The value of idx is 0.8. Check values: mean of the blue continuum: 13.6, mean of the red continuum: 14.2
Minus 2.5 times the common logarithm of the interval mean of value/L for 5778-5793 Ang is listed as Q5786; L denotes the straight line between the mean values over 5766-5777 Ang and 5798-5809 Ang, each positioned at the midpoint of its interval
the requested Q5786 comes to 0.04 mag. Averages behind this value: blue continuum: 13.8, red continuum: 13.9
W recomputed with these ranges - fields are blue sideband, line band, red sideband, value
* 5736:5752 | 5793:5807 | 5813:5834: 0.3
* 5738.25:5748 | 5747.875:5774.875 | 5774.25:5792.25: -0.3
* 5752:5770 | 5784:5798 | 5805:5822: 0.5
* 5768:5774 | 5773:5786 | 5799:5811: 0.4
